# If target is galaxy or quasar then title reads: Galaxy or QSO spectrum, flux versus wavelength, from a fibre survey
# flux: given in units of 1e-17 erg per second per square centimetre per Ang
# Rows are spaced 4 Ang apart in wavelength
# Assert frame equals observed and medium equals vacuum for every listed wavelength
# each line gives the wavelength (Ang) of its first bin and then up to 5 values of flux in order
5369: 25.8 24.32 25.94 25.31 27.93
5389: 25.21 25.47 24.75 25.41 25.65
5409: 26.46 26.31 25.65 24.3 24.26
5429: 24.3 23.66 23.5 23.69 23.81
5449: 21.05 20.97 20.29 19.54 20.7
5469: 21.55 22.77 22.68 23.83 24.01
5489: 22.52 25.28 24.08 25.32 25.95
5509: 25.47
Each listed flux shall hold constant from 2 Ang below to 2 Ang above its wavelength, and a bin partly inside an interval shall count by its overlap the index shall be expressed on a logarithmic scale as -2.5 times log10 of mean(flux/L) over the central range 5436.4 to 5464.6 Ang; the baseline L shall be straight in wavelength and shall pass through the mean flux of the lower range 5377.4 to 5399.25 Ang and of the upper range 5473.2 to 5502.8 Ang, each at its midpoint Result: 0.14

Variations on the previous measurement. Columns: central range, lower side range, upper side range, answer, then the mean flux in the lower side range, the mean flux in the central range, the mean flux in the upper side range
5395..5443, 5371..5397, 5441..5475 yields -0.052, 25.6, 24.8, 21.5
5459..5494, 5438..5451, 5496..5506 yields 0.080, 22.9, 22.5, 25.1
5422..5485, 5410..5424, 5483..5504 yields 0.109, 25.4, 22.5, 24.3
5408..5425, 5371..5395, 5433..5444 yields -0.044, 25.7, 25.5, 23.6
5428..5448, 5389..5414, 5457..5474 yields -0.032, 25.6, 23.6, 20.9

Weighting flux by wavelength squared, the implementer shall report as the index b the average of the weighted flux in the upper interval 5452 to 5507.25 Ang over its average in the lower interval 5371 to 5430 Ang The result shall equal 0.9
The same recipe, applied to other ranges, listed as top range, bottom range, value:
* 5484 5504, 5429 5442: 1.05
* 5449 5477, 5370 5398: 0.85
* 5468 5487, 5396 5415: 0.92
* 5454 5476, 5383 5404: 0.84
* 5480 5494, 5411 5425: 0.97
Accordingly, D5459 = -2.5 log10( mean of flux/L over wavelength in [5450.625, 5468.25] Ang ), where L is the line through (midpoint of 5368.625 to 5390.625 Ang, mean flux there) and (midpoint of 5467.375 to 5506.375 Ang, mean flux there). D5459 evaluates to 0.19 mag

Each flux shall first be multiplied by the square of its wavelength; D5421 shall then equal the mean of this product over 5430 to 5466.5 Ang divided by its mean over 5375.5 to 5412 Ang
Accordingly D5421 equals 0.9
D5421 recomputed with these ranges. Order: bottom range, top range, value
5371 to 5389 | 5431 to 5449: 0.93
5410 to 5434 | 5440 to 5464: 0.87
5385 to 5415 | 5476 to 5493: 0.94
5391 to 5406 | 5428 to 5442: 0.95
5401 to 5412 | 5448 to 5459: 0.81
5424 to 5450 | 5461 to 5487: 0.96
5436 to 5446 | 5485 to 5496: 1.03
